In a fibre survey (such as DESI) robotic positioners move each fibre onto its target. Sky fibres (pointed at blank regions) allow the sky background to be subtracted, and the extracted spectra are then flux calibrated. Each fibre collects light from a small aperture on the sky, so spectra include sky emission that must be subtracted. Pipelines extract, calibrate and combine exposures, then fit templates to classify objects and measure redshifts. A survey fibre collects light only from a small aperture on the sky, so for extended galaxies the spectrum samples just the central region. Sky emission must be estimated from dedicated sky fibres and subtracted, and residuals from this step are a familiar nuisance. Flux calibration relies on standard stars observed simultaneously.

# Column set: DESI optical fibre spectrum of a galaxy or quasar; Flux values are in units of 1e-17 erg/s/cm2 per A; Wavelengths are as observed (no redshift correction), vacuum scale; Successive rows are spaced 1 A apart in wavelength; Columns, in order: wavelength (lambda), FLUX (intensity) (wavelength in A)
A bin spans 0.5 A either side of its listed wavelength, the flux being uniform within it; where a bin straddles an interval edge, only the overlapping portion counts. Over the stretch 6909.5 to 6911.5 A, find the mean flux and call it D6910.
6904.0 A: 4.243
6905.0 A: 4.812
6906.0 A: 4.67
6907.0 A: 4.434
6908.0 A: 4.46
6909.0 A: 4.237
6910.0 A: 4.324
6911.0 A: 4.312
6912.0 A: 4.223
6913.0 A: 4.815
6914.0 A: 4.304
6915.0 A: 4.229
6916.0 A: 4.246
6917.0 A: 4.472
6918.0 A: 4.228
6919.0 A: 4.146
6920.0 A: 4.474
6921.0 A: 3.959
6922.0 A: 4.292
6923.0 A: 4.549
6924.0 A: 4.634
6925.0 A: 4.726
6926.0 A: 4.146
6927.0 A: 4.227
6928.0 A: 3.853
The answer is 4.32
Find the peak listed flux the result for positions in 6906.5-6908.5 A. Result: 4.46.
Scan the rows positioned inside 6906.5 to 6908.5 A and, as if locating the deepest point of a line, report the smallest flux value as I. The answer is 4.434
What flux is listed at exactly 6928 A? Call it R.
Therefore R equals 3.853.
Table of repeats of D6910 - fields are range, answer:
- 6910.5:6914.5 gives 4.41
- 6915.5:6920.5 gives 4.31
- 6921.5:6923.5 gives 4.42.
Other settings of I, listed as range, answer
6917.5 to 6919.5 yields 4.146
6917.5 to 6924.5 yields 3.959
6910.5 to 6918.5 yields 4.223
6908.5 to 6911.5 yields 4.237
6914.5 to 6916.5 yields 4.229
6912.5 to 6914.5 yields 4.304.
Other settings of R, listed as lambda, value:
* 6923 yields 4.549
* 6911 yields 4.312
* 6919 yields 4.146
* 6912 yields 4.223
